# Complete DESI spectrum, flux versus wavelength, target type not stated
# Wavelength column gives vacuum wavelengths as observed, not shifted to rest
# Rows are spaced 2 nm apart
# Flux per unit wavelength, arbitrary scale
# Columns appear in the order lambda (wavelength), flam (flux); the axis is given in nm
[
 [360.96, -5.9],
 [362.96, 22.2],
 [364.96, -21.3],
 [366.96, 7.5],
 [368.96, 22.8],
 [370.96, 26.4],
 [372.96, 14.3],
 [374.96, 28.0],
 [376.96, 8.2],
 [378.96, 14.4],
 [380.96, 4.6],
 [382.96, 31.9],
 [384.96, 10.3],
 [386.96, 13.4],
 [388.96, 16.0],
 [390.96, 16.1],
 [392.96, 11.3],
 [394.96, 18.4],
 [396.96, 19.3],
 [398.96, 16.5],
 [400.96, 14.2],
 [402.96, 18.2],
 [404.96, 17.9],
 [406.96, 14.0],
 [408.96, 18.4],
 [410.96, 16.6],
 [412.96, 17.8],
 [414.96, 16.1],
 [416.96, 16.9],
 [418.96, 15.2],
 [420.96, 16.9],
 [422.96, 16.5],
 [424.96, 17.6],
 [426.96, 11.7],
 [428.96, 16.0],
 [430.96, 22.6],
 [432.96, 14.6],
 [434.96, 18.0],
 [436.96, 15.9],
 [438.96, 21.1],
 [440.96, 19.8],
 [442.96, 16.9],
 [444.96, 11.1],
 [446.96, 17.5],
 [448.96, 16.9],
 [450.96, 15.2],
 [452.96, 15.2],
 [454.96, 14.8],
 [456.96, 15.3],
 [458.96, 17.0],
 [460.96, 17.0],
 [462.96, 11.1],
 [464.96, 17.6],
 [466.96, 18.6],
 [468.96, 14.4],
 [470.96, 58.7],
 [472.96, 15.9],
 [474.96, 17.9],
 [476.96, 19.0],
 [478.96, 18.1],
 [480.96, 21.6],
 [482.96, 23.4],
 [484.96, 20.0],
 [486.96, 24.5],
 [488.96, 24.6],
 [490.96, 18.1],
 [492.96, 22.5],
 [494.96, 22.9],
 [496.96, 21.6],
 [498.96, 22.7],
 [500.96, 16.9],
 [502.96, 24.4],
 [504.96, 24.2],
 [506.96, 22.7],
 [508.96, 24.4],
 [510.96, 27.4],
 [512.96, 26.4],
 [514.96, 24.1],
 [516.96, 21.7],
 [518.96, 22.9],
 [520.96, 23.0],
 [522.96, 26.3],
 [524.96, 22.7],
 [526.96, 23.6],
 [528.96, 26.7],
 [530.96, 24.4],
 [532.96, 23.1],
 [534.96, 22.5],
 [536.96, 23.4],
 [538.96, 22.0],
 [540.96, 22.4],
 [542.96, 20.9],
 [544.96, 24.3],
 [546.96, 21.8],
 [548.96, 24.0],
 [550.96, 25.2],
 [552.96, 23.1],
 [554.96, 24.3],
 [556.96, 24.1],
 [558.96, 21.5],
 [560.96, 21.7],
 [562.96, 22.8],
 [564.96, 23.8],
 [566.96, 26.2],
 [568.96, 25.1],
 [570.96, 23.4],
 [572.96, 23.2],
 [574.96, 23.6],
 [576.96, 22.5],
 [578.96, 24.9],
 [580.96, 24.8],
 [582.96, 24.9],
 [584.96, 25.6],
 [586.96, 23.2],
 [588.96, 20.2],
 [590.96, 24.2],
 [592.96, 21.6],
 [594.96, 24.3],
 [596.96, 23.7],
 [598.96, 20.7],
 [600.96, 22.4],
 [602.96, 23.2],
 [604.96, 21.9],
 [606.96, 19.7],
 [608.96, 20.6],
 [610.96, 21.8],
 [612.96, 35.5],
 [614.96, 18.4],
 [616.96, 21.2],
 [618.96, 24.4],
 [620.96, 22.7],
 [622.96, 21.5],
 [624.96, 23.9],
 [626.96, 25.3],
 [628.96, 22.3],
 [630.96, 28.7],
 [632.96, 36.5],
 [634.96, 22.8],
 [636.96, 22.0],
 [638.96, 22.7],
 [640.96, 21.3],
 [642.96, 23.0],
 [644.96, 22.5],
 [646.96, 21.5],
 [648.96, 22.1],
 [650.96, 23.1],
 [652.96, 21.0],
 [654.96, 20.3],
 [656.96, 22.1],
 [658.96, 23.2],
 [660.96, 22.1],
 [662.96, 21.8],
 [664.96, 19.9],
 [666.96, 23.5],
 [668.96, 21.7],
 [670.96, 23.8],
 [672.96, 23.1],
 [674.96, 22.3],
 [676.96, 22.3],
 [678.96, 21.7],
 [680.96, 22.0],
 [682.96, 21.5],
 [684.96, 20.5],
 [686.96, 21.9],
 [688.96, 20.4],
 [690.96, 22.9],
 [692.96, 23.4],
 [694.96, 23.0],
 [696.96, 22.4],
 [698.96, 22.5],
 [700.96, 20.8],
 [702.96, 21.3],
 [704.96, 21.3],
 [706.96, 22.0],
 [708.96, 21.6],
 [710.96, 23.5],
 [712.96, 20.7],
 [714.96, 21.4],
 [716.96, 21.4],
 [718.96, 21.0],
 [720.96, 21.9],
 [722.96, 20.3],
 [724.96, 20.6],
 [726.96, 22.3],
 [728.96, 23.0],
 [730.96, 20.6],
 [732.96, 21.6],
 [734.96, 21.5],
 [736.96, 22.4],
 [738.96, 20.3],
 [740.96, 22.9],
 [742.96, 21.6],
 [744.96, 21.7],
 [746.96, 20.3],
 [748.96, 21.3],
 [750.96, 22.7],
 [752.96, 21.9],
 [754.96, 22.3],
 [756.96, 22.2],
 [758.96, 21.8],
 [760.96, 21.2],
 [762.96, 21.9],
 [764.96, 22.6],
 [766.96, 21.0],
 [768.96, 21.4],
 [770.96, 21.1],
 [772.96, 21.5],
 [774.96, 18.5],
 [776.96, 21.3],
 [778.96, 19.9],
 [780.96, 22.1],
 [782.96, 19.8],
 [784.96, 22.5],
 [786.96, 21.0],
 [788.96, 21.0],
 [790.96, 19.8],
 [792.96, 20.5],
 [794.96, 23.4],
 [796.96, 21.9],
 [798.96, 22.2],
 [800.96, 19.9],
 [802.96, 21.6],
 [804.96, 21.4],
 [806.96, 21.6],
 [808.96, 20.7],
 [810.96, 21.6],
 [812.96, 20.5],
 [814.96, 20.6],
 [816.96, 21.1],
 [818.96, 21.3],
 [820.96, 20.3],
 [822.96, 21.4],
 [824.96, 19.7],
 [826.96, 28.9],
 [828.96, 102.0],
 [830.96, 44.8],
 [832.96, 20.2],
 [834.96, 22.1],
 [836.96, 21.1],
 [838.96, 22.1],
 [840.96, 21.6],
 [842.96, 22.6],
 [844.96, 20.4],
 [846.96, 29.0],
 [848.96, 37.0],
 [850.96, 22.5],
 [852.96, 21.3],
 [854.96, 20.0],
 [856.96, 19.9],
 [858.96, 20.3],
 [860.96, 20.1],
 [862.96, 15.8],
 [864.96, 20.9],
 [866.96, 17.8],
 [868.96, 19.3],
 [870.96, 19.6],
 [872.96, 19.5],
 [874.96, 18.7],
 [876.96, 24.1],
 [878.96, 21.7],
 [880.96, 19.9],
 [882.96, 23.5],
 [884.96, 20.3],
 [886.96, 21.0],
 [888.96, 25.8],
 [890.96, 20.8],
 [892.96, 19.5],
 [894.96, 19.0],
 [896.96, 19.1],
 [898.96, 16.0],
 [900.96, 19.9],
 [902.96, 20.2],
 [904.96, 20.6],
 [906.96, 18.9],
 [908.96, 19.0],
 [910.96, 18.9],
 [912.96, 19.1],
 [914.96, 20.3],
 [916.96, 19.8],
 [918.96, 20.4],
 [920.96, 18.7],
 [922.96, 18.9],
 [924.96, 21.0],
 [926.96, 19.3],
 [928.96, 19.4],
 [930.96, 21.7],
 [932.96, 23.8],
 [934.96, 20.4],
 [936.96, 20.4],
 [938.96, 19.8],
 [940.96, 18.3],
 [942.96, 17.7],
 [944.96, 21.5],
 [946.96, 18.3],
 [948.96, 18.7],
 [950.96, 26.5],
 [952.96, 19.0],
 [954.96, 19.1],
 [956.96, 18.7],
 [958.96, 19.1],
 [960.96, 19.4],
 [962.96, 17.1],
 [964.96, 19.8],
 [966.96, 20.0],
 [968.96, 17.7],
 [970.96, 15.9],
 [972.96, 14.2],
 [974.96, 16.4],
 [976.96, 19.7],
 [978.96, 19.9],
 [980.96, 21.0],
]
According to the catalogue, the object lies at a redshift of 0.262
